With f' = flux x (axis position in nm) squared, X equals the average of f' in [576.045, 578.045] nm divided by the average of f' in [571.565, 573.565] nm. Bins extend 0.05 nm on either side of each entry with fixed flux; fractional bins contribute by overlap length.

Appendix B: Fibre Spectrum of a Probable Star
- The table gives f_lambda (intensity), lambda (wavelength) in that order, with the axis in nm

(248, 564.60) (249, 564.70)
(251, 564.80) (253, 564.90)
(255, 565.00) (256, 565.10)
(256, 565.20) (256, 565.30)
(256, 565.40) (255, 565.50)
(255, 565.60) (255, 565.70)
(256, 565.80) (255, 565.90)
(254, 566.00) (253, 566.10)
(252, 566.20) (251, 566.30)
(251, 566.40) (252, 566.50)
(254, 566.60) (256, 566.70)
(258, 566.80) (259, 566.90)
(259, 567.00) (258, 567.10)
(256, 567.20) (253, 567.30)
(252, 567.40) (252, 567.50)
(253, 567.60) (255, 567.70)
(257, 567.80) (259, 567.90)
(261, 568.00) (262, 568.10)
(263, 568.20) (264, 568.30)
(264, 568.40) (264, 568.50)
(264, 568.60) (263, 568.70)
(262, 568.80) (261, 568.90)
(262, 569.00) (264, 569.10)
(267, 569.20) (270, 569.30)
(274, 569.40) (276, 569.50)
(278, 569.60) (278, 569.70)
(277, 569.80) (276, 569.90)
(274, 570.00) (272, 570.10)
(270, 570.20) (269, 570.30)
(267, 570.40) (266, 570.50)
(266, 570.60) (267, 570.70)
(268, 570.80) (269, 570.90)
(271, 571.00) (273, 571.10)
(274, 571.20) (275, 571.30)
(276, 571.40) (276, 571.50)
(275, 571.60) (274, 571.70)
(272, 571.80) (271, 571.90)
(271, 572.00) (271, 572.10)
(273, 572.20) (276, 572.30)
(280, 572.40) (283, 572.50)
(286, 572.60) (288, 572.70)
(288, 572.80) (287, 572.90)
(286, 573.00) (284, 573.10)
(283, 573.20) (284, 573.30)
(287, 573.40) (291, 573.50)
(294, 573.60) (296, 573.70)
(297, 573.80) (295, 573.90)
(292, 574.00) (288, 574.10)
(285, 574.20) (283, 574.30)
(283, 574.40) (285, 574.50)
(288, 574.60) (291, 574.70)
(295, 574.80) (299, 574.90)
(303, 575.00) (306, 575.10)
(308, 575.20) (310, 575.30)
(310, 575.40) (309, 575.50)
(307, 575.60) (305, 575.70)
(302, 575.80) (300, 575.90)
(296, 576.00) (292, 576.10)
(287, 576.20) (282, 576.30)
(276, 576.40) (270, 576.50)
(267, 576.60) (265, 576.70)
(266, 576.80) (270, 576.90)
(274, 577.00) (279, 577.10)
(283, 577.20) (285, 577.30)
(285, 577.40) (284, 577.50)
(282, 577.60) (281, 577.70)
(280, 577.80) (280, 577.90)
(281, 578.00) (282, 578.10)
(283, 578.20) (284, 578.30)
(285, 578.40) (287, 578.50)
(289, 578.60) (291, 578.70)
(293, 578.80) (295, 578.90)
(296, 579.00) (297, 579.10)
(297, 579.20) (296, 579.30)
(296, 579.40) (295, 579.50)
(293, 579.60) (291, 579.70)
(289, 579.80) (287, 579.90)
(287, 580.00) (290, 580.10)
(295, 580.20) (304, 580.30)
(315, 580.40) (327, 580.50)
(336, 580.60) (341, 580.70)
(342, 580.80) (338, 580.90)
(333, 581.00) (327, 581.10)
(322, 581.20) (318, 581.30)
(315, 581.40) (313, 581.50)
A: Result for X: 1.01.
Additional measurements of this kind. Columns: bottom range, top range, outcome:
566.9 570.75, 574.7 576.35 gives 1.16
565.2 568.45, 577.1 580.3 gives 1.17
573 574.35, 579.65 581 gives 1.10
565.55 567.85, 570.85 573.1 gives 1.11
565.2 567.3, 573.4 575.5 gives 1.19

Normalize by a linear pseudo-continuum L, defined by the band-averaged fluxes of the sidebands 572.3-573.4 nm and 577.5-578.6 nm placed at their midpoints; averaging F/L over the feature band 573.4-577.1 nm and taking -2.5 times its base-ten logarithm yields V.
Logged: -0.03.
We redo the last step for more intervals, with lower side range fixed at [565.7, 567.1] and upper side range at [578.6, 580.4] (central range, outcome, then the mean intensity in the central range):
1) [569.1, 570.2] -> -0.04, 274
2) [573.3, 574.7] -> -0.05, 289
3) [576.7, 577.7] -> 0.04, 278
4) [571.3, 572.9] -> -0.02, 278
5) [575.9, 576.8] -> 0.02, 280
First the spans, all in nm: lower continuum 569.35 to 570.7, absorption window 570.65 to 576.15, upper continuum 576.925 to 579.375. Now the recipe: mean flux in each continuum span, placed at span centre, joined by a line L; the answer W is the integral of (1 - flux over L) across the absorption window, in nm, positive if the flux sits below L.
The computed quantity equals -0.17 nm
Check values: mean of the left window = 272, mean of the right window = 286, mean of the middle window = 287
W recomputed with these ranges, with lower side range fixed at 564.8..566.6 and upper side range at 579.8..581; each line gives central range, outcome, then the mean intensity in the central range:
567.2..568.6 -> 0.02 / 258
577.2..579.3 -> 0.13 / 287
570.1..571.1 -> 0.02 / 269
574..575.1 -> 0.00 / 291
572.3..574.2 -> -0.02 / 288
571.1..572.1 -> 0.02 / 274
